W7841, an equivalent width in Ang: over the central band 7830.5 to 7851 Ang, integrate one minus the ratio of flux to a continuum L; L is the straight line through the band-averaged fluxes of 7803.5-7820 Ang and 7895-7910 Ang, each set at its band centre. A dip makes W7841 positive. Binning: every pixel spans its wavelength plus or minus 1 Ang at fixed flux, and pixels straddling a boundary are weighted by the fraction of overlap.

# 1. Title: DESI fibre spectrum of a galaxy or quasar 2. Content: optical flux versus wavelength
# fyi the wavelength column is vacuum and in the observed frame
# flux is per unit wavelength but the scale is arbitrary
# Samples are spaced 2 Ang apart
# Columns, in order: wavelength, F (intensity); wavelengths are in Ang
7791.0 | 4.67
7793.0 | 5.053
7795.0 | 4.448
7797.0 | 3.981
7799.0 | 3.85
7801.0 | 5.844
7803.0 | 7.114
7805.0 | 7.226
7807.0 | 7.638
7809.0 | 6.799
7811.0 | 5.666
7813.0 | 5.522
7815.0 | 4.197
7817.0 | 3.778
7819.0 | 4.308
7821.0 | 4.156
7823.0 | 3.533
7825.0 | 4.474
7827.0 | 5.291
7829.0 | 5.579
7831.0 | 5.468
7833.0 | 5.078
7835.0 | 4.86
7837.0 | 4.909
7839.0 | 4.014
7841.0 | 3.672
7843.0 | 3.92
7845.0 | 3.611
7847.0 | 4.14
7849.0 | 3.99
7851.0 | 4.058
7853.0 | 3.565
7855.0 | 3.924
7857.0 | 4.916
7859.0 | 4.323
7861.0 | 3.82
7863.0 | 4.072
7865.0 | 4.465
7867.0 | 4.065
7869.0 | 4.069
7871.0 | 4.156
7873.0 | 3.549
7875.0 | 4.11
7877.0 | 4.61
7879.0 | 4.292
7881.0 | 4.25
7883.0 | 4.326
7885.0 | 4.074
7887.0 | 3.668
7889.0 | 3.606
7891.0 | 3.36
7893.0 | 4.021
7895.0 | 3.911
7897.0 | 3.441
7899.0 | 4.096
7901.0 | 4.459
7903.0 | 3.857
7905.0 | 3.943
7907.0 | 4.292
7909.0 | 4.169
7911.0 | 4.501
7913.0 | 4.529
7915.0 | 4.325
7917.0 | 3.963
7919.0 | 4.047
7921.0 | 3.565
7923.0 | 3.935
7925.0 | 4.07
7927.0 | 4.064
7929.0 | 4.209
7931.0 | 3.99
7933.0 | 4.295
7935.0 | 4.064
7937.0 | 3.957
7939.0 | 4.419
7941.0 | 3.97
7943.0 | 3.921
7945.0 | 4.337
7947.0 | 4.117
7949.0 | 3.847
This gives 3.34 Ang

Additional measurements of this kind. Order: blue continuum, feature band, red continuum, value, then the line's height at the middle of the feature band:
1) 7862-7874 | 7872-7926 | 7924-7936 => 0.7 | 4.09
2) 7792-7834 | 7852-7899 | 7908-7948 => 5.9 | 4.61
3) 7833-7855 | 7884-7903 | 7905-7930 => 1.3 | 4.13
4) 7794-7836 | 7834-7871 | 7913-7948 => 5.3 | 4.83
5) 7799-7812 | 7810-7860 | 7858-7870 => 7.9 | 5.3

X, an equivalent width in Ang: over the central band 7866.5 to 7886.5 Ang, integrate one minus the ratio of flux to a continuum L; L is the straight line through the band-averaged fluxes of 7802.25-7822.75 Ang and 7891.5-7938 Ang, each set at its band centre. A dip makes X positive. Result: 2.1 Ang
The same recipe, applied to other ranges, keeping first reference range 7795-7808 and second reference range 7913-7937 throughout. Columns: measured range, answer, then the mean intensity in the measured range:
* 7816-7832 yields 2.7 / 4.57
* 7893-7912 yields 1.3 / 4.07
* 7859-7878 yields 2.9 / 4.11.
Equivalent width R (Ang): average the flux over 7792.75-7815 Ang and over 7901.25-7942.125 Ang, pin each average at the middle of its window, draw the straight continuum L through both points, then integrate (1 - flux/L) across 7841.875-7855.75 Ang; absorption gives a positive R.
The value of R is 3.29 Ang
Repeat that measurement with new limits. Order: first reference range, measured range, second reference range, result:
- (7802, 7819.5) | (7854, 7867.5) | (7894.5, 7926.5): 2.0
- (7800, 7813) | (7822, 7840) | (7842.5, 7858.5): 1.2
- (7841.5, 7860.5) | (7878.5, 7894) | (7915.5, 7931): 0.3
